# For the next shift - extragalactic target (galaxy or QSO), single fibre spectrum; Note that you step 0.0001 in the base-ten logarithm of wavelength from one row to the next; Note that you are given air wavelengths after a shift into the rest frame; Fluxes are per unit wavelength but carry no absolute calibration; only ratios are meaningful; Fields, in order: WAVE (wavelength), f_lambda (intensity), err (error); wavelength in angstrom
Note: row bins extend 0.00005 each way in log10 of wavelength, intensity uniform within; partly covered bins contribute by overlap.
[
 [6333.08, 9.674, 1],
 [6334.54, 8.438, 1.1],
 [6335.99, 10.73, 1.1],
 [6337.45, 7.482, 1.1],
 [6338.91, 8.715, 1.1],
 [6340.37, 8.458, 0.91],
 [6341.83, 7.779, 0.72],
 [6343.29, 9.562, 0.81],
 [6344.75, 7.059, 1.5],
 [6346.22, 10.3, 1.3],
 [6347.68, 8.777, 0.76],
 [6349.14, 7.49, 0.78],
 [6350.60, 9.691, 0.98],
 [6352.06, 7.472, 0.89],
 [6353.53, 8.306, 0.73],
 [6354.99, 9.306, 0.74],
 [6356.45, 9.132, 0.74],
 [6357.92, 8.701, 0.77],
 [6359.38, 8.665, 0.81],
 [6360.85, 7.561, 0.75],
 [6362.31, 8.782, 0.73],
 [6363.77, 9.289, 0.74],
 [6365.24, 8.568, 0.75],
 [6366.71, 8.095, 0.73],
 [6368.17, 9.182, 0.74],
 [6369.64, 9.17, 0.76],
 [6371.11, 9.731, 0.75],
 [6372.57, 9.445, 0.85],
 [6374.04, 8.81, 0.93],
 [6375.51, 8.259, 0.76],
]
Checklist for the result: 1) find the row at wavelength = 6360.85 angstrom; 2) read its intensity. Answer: 7.561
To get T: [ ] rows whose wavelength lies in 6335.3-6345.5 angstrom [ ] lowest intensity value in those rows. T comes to 7.059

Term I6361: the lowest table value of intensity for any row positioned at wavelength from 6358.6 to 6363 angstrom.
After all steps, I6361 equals 7.561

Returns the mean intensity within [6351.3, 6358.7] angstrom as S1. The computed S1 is 8.59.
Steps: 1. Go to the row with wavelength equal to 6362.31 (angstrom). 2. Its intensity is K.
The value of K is 8.782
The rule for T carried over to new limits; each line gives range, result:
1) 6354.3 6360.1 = 8.665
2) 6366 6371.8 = 8.095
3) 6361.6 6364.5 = 8.782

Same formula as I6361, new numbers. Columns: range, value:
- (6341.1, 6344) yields 7.779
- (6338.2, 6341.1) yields 8.458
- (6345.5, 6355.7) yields 7.472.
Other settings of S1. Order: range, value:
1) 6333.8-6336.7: 9.6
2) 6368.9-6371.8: 9.42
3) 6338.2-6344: 8.63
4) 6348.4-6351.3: 8.59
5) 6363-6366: 8.91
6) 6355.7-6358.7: 8.92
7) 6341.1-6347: 8.67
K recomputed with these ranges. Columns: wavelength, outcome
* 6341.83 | 7.779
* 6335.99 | 10.73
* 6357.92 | 8.701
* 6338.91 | 8.715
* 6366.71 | 8.095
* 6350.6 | 9.691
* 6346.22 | 10.3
